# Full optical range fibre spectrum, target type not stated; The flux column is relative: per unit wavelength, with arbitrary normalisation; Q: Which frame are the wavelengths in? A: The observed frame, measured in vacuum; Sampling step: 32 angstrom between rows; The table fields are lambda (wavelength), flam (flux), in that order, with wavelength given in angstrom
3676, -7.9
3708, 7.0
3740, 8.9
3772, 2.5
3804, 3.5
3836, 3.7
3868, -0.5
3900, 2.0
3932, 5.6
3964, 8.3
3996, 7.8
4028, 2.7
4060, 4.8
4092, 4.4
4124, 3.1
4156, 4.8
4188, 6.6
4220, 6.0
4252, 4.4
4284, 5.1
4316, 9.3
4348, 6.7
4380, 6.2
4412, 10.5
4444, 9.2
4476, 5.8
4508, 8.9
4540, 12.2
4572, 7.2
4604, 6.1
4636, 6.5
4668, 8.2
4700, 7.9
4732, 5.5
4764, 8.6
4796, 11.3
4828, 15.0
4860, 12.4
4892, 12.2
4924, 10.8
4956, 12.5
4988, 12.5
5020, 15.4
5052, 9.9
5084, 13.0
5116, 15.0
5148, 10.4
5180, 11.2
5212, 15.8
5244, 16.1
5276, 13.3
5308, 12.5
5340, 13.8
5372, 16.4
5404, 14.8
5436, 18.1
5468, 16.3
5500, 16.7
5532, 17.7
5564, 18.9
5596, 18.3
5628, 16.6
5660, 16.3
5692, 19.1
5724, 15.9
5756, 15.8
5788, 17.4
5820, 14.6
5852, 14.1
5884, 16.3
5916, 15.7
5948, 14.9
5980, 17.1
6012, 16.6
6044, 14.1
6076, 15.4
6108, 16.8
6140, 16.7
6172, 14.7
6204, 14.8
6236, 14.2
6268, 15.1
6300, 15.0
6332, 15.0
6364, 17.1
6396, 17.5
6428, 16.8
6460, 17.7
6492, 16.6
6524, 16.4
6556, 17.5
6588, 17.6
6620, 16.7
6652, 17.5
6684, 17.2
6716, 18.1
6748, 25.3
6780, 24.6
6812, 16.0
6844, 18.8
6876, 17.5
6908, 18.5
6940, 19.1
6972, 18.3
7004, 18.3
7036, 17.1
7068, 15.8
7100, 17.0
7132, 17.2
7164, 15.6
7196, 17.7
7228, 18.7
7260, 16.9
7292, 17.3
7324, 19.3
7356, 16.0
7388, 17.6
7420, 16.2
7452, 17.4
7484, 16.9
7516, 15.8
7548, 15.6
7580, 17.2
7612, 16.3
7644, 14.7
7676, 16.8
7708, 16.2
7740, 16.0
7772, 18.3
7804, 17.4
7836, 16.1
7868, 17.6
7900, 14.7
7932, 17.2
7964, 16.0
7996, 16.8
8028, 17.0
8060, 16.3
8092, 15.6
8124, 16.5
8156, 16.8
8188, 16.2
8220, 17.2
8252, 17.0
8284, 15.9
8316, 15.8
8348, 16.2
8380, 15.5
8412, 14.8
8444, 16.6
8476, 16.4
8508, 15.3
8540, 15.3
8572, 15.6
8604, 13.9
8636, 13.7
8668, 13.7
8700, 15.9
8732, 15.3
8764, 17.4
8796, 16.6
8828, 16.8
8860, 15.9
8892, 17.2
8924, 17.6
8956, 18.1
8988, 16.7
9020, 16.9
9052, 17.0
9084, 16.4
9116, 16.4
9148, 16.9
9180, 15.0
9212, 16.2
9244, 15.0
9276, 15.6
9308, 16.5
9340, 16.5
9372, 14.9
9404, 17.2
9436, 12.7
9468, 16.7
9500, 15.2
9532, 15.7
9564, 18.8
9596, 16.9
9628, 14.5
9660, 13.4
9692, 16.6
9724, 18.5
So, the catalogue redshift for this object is 0.20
